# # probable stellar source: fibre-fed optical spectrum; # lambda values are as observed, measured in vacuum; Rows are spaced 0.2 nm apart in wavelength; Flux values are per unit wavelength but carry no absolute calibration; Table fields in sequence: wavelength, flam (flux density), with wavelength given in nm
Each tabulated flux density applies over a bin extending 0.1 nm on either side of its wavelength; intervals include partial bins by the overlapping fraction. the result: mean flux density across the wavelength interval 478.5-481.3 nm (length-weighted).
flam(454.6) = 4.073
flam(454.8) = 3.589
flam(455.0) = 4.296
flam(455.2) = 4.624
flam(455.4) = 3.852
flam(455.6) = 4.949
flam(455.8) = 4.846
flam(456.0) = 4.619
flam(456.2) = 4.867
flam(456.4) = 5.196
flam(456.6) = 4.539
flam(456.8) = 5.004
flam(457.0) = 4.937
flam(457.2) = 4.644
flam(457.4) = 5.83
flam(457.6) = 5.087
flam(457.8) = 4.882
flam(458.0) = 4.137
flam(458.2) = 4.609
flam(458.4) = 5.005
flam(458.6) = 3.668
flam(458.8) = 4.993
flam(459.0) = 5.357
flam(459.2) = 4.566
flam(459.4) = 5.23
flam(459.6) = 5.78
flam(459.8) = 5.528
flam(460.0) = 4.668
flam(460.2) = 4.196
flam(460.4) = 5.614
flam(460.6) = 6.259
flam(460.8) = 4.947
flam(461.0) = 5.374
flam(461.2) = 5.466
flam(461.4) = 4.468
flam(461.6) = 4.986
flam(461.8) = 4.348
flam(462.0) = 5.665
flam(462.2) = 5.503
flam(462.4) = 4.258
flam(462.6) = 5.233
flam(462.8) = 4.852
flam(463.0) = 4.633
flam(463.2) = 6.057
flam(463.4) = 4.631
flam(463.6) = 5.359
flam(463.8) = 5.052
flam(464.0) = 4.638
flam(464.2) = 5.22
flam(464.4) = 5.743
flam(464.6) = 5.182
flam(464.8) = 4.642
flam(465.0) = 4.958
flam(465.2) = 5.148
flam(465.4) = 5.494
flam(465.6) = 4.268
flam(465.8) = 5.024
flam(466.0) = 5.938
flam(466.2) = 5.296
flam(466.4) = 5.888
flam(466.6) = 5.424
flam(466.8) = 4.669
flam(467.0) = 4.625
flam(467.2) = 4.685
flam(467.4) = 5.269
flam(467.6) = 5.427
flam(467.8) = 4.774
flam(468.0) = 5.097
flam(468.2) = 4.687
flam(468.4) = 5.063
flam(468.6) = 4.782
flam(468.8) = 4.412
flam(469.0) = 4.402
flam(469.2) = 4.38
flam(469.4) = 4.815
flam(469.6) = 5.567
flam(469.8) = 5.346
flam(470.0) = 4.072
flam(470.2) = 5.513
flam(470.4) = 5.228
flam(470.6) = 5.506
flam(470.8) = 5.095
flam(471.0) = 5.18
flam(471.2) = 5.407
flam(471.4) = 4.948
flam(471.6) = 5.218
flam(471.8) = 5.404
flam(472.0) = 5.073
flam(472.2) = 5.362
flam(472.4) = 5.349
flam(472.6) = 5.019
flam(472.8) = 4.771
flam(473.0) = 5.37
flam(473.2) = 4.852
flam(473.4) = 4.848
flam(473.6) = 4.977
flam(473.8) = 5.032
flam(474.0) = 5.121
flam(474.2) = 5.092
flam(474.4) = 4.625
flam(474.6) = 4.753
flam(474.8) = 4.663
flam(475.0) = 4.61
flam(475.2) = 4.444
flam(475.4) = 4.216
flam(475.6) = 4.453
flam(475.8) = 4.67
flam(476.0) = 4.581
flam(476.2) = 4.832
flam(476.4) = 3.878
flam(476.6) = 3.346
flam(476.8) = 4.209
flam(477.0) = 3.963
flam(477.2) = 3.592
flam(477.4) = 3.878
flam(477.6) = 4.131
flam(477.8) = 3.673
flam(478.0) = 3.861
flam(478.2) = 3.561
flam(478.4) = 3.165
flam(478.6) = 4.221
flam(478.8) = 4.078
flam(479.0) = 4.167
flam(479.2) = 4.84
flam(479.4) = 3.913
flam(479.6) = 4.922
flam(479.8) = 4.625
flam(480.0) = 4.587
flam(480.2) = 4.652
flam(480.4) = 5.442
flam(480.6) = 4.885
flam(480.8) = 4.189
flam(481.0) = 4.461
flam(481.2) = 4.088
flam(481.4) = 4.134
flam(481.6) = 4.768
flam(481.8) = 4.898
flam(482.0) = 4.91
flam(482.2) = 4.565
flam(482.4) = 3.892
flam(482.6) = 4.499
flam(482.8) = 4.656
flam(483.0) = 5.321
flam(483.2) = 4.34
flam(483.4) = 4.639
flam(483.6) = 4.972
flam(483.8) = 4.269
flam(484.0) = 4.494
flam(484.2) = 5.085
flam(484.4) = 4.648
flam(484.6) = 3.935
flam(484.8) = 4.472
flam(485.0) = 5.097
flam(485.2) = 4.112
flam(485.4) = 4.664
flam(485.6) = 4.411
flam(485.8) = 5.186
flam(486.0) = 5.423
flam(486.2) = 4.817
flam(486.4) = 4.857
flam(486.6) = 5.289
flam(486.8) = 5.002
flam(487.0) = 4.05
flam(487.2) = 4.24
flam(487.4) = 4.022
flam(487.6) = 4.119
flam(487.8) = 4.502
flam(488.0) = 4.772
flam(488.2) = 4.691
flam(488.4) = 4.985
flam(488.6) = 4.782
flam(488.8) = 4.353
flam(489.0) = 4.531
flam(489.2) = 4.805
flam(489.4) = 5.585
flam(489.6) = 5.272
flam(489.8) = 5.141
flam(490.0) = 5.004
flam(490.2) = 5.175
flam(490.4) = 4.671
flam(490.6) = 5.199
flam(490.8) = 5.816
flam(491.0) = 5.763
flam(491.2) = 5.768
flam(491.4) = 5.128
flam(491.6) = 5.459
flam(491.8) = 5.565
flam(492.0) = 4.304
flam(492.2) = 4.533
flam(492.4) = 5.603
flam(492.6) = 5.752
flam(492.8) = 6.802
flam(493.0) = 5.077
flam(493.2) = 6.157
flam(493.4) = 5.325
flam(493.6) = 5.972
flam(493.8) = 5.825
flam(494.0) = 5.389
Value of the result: 4.51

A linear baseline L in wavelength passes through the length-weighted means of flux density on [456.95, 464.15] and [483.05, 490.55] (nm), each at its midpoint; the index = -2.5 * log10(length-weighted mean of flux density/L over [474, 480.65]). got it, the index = 0.12 mag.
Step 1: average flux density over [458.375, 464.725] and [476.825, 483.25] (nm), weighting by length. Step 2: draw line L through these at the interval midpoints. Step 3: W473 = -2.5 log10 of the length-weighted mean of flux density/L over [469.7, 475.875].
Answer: -0.08 mag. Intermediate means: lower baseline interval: 5.08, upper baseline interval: 4.34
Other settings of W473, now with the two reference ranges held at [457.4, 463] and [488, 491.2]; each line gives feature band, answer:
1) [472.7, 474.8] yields 0.02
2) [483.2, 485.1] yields 0.10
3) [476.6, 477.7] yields 0.28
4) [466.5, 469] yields 0.03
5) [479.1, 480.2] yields 0.10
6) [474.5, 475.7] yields 0.12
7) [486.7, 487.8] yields 0.18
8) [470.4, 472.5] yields -0.05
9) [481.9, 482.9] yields 0.12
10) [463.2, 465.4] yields -0.02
